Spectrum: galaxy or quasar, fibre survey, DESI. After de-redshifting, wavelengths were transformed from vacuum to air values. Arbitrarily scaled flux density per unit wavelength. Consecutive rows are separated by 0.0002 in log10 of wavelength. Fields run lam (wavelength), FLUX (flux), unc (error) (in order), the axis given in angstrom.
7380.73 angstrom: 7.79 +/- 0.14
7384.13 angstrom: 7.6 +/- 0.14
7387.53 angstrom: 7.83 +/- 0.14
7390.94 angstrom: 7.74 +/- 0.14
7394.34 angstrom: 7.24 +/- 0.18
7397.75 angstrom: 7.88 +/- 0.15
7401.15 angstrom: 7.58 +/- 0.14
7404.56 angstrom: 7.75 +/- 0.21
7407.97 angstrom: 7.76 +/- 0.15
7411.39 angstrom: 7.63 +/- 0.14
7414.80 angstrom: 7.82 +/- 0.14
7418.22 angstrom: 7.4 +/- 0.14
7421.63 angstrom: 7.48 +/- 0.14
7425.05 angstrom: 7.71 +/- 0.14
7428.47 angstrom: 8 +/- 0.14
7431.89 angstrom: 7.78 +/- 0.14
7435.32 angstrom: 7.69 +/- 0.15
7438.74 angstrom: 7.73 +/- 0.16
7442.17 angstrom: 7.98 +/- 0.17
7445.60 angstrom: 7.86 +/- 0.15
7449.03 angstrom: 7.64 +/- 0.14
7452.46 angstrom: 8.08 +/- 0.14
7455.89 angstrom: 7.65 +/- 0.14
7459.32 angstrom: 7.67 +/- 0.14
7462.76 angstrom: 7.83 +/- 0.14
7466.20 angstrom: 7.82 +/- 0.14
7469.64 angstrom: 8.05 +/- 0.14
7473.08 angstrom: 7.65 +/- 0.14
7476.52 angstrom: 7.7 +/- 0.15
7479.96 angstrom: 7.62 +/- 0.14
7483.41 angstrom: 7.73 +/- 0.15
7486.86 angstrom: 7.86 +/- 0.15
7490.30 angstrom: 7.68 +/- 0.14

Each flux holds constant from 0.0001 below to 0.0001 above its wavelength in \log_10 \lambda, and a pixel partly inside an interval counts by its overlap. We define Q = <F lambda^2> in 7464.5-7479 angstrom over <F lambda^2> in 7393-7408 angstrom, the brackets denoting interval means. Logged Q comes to 1.04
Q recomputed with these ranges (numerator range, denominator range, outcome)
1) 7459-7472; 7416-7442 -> 1.03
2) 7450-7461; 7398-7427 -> 1.03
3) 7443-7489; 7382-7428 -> 1.03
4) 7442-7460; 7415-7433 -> 1.02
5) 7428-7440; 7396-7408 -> 1.01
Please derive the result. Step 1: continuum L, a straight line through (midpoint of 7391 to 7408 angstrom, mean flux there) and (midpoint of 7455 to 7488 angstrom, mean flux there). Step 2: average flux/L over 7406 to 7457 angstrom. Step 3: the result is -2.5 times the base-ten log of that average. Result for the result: -0.01 mag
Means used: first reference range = 7.64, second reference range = 7.76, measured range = 7.75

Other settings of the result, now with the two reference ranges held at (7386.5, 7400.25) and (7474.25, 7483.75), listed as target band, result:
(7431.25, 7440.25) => -0.01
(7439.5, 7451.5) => -0.02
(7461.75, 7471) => -0.03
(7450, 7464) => -0.02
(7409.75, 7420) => 0.01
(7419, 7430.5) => -0.01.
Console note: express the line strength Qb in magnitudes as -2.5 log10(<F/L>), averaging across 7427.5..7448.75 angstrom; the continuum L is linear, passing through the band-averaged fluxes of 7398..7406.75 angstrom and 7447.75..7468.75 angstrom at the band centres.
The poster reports -0.007 mag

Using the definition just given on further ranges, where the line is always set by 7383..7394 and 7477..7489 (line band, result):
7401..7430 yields 0.00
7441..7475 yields -0.01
